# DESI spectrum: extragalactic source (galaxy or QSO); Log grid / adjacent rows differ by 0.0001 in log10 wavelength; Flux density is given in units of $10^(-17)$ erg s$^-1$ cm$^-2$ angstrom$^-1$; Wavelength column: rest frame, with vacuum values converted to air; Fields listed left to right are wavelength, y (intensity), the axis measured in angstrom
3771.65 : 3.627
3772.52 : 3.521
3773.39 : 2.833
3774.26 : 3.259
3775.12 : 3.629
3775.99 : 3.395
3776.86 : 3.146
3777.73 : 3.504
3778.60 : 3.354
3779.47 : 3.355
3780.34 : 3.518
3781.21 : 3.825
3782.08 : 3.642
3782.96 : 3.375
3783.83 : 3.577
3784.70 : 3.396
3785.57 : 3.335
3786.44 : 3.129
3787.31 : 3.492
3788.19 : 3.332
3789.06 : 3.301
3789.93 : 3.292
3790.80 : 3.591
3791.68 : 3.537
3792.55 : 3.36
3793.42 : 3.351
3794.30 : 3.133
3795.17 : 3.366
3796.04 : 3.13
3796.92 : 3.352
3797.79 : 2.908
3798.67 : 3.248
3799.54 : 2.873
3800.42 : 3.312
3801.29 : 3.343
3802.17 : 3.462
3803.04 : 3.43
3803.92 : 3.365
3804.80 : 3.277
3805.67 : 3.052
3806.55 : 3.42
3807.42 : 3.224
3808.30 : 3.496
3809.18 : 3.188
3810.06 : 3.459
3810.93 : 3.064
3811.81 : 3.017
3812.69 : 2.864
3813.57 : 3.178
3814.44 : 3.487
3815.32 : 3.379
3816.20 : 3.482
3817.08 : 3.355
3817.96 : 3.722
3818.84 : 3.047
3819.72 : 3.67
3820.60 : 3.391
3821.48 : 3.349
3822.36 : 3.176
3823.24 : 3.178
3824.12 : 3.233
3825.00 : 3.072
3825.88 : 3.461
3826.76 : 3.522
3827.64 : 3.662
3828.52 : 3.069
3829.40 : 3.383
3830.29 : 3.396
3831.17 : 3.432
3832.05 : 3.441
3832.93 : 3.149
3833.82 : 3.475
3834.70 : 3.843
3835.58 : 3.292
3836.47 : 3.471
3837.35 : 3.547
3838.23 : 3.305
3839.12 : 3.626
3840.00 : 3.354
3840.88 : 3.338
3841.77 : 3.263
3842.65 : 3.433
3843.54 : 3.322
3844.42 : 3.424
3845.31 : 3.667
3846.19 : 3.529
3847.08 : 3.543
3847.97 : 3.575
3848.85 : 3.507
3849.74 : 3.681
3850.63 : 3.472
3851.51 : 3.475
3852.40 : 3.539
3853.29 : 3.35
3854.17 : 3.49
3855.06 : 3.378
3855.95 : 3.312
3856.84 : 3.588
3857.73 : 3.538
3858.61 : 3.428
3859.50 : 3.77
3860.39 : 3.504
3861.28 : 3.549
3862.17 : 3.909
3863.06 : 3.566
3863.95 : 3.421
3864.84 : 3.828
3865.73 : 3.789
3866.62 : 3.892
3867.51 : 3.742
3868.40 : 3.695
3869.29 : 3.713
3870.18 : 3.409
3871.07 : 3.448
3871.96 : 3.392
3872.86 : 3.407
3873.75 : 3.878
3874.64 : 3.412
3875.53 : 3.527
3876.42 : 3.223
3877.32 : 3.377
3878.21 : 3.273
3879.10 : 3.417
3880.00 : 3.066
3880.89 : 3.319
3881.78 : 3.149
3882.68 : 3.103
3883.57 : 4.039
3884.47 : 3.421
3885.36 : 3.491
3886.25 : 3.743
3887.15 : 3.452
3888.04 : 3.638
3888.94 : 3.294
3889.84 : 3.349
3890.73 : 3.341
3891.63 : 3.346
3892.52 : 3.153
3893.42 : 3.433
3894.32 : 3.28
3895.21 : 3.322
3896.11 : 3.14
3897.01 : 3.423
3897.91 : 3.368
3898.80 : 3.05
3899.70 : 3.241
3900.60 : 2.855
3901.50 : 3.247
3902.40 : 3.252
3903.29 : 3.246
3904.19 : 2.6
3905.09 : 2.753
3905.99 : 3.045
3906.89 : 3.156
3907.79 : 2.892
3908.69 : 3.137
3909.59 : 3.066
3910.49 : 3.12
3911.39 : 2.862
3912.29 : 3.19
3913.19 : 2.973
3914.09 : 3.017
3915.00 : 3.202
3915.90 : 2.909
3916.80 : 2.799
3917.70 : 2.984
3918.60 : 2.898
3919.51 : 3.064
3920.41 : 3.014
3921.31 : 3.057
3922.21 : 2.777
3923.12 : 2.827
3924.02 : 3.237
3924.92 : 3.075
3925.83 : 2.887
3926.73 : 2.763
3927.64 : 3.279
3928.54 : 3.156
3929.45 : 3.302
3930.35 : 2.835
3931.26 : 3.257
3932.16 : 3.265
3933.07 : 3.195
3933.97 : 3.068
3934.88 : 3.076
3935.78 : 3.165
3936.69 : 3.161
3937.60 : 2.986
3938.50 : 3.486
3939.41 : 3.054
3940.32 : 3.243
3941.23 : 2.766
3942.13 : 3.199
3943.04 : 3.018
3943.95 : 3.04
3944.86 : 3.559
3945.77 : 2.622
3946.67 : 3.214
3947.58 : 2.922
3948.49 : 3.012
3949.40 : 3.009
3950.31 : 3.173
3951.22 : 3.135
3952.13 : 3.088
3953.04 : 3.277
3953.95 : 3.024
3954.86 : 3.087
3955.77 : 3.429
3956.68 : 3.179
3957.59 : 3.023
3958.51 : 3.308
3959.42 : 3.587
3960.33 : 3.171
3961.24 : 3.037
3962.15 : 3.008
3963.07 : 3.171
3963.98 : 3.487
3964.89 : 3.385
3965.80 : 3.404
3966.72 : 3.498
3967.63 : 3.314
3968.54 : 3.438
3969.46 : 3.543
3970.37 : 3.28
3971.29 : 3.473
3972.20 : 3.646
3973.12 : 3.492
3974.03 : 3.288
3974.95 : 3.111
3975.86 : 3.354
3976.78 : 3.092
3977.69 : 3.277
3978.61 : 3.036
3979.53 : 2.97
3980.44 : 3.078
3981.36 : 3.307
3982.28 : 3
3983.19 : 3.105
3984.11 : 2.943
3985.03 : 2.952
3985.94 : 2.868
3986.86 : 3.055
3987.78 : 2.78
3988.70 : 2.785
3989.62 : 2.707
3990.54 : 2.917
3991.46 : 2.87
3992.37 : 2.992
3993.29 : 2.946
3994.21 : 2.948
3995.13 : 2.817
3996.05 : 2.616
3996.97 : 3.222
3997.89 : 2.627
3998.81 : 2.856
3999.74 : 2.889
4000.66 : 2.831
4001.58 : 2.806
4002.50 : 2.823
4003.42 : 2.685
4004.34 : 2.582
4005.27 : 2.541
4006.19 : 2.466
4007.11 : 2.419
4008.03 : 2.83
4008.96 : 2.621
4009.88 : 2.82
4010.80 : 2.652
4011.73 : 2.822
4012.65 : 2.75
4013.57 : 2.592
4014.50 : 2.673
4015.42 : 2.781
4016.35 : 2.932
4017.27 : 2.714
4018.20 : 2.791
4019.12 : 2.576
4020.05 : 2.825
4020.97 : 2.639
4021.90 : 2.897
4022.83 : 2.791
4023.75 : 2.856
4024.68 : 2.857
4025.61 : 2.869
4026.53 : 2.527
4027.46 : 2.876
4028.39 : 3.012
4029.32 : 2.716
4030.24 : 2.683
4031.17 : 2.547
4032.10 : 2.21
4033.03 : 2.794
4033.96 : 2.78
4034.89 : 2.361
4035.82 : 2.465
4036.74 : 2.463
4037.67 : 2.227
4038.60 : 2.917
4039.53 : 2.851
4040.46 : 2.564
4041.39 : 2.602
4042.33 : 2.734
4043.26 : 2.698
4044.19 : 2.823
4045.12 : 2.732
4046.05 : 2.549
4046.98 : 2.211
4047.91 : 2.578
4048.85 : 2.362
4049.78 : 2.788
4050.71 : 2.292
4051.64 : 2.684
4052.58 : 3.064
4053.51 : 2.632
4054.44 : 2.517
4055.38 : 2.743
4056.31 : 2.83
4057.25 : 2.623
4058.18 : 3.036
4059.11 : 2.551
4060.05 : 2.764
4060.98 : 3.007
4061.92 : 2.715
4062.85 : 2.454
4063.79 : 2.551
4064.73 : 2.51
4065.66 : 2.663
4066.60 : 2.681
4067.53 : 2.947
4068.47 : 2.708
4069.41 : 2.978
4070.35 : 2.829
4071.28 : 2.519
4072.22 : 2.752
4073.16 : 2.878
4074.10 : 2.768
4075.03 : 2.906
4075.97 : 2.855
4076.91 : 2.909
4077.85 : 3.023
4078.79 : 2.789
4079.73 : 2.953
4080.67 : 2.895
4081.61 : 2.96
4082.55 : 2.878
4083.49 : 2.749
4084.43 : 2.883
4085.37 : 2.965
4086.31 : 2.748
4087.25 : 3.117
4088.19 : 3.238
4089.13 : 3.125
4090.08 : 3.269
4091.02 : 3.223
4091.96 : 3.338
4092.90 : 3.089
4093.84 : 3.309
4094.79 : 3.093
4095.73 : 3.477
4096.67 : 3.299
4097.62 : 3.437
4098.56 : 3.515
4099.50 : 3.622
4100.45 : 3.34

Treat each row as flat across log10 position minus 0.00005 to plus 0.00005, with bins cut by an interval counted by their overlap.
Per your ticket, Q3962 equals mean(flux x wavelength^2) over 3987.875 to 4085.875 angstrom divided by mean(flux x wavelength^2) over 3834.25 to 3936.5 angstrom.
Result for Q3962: 0.89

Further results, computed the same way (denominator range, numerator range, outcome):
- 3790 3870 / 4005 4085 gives 0.89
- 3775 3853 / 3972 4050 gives 0.92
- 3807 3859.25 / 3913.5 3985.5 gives 0.98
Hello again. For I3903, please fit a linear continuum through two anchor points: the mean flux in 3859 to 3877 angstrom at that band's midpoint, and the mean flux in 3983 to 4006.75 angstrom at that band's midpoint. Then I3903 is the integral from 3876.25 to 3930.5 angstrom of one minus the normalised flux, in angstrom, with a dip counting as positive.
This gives 3.6 angstrom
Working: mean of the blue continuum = 3.6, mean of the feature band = 3.16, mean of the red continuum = 2.83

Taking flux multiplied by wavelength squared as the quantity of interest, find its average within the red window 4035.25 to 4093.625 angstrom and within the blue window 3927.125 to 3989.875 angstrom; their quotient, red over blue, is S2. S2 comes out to 0.93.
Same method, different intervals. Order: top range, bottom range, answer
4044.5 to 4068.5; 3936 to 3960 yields 0.90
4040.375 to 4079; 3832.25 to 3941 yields 0.89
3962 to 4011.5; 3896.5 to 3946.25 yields 1.01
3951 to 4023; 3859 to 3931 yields 0.96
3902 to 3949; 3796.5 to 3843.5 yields 0.97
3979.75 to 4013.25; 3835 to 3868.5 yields 0.86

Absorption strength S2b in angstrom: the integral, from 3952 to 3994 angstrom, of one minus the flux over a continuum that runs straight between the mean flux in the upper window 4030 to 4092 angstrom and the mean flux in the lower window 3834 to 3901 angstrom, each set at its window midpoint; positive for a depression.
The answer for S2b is -1.29 angstrom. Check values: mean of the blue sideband 3.46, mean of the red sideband 2.75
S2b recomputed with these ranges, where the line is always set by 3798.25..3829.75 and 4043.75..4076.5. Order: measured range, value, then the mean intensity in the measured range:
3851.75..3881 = -3.2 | 3.52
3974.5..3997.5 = -0.8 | 2.99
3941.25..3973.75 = -3.1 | 3.23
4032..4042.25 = 0.6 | 2.58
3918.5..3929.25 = 0.1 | 3.01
